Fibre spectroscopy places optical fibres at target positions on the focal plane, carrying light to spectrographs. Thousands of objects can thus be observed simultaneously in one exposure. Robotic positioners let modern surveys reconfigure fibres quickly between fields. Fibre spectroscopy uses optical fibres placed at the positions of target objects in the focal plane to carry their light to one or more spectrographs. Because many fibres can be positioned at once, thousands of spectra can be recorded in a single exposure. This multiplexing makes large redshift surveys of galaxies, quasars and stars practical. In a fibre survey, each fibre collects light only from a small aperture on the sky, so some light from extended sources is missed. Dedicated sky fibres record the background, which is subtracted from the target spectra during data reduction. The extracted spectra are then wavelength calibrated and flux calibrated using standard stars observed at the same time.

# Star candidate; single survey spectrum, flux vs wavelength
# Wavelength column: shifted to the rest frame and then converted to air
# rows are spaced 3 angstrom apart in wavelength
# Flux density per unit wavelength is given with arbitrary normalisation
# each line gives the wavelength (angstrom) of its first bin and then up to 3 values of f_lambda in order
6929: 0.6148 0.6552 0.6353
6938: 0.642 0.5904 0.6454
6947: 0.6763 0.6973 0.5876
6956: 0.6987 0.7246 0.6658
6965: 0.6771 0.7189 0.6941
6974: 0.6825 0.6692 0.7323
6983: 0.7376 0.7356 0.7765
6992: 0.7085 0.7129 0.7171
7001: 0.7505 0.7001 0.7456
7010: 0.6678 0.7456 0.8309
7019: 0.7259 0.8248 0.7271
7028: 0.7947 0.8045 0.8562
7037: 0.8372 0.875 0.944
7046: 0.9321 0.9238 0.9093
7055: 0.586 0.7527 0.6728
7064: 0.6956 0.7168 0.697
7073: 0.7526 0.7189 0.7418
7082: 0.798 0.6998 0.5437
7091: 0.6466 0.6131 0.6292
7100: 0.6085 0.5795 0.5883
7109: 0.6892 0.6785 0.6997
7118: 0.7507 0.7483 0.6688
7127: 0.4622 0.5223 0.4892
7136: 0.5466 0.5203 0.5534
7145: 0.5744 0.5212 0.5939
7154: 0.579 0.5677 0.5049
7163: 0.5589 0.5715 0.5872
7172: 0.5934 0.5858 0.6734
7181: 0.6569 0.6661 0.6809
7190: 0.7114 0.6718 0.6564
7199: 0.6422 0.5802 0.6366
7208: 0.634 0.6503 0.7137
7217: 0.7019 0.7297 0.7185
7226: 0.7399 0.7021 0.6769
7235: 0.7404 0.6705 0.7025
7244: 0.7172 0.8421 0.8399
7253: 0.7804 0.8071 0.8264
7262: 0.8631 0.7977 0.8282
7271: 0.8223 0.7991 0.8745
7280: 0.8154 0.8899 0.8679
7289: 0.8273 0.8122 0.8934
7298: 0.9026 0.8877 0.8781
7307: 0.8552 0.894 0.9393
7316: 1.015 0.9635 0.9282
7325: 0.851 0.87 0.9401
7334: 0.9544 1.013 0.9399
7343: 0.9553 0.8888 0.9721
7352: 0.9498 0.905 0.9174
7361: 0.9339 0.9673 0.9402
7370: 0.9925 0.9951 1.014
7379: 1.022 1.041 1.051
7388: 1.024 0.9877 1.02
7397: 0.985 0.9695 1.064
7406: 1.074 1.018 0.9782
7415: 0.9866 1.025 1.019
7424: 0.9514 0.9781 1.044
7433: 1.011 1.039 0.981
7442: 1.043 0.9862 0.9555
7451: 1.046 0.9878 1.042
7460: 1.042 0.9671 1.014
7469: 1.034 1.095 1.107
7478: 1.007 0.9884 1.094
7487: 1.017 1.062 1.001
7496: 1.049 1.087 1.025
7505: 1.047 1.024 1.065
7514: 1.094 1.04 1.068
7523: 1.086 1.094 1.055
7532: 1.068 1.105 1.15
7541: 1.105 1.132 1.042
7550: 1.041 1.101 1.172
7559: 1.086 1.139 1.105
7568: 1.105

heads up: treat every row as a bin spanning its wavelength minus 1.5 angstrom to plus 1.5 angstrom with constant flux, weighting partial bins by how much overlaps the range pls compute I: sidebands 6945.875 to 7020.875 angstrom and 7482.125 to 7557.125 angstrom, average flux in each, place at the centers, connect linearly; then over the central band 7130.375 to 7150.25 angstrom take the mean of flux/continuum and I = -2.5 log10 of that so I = 0.46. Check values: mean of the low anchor 0.712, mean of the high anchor 1.07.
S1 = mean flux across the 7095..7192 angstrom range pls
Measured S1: 0.605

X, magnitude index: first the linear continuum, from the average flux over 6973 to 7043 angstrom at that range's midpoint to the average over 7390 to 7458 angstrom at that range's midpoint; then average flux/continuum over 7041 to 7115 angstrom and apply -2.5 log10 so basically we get 0.12 mag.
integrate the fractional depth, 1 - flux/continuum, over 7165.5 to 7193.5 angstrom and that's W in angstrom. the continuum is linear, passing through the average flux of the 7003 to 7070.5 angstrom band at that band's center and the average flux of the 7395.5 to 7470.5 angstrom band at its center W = 7.24 angstrom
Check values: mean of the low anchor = 0.783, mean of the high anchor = 1.01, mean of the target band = 0.641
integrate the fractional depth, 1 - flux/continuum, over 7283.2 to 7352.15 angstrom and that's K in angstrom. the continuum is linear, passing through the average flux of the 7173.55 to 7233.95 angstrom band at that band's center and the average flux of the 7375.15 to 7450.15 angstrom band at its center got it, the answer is -4.4 angstrom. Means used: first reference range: 0.672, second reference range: 1.01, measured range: 0.912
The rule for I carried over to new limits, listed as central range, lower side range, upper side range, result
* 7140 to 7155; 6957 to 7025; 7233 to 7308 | 0.35 mag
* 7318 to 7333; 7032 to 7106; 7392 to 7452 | 0.03 mag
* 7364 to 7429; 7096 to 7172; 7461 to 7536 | -0.09 mag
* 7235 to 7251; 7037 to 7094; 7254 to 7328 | 0.13 mag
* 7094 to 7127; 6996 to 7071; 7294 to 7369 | 0.24 mag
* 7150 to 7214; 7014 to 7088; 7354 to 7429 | 0.36 mag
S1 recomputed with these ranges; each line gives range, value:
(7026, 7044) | 0.846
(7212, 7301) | 0.791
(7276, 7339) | 0.899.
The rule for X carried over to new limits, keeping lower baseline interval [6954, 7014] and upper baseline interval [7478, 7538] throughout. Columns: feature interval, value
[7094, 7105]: 0.285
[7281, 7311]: 0.058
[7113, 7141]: 0.317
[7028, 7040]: -0.122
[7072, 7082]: 0.039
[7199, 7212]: 0.342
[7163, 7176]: 0.392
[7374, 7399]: -0.043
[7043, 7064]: -0.059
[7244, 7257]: 0.104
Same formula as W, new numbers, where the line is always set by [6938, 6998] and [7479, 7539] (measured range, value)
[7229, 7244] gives 3.0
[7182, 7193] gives 2.1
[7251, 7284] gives 2.5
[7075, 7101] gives 3.5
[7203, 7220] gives 3.7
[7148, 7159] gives 3.3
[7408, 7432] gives 0.0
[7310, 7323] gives -0.4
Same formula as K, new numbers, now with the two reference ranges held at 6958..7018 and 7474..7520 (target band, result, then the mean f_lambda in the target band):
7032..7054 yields -3.9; 0.888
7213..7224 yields 1.9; 0.716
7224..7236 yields 2.2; 0.714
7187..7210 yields 5.5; 0.65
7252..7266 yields 1.2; 0.817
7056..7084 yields 1.7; 0.724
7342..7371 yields 0.5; 0.941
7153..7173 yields 6.4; 0.565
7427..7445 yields -0.2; 1.02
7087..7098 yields 2.5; 0.61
